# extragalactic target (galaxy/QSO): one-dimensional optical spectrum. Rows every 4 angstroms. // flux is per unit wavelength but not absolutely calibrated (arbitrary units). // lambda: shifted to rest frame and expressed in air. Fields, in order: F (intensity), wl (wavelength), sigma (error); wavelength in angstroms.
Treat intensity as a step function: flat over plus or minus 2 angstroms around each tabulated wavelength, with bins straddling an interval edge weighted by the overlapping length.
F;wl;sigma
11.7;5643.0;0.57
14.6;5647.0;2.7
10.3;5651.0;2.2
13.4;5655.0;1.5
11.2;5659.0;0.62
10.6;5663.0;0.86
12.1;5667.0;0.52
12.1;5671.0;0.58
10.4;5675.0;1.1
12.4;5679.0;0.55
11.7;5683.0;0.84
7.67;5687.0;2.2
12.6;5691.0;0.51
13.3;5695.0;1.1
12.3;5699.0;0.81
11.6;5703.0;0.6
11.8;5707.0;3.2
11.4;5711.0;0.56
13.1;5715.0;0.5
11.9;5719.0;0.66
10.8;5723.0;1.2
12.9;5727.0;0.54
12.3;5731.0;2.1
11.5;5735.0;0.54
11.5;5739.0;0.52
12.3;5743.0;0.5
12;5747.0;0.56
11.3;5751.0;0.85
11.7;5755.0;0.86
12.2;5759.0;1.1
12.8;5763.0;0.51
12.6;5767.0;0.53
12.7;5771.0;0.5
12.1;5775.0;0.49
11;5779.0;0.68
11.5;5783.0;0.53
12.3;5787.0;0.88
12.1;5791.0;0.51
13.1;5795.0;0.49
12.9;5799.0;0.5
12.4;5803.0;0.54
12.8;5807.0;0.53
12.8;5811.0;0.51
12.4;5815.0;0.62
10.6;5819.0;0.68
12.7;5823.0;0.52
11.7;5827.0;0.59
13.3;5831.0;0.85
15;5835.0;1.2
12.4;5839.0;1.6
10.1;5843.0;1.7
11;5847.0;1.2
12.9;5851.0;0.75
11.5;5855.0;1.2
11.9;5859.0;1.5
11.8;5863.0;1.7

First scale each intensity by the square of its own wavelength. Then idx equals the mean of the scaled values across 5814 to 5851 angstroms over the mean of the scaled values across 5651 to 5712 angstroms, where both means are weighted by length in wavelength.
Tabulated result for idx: 1.11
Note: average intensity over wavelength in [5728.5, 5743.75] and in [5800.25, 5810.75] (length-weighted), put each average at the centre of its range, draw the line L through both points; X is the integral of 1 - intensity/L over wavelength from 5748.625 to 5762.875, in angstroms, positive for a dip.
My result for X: 0.3 angstroms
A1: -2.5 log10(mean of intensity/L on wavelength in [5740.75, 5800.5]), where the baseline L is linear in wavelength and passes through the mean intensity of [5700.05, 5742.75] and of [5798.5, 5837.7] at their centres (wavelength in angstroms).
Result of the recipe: 0.011 mag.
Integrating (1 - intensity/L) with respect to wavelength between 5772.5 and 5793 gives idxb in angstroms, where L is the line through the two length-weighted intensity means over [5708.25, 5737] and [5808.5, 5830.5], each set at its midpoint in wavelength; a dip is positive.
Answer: 0.4 angstroms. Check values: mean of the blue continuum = 12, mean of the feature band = 11.8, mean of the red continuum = 12.1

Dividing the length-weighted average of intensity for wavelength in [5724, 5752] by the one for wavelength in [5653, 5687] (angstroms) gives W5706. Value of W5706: 1.0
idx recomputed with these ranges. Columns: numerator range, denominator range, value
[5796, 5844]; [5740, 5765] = 1.06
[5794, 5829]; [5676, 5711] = 1.11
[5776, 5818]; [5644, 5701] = 1.09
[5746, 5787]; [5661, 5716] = 1.06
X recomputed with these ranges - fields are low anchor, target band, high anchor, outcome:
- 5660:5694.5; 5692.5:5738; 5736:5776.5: -1.5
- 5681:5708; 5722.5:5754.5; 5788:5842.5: 0.1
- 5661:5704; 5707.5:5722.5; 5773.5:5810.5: -0.3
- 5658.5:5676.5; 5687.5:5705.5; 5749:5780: -0.8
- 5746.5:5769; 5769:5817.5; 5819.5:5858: -0.7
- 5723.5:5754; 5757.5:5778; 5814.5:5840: -0.5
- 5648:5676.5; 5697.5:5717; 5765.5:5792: -0.5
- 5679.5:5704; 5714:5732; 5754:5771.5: -0.3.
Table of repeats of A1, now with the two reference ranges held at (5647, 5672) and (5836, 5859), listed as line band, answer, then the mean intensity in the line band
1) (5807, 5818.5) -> -0.054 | 12.4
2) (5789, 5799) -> -0.078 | 12.7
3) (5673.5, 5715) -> 0.020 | 11.6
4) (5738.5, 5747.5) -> -0.018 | 12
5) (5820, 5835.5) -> -0.094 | 12.8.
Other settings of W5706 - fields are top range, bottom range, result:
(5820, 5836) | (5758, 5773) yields 1.02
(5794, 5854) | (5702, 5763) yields 1.04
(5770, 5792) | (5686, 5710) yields 1.02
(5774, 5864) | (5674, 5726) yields 1.05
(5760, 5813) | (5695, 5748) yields 1.03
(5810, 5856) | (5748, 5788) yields 1.02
